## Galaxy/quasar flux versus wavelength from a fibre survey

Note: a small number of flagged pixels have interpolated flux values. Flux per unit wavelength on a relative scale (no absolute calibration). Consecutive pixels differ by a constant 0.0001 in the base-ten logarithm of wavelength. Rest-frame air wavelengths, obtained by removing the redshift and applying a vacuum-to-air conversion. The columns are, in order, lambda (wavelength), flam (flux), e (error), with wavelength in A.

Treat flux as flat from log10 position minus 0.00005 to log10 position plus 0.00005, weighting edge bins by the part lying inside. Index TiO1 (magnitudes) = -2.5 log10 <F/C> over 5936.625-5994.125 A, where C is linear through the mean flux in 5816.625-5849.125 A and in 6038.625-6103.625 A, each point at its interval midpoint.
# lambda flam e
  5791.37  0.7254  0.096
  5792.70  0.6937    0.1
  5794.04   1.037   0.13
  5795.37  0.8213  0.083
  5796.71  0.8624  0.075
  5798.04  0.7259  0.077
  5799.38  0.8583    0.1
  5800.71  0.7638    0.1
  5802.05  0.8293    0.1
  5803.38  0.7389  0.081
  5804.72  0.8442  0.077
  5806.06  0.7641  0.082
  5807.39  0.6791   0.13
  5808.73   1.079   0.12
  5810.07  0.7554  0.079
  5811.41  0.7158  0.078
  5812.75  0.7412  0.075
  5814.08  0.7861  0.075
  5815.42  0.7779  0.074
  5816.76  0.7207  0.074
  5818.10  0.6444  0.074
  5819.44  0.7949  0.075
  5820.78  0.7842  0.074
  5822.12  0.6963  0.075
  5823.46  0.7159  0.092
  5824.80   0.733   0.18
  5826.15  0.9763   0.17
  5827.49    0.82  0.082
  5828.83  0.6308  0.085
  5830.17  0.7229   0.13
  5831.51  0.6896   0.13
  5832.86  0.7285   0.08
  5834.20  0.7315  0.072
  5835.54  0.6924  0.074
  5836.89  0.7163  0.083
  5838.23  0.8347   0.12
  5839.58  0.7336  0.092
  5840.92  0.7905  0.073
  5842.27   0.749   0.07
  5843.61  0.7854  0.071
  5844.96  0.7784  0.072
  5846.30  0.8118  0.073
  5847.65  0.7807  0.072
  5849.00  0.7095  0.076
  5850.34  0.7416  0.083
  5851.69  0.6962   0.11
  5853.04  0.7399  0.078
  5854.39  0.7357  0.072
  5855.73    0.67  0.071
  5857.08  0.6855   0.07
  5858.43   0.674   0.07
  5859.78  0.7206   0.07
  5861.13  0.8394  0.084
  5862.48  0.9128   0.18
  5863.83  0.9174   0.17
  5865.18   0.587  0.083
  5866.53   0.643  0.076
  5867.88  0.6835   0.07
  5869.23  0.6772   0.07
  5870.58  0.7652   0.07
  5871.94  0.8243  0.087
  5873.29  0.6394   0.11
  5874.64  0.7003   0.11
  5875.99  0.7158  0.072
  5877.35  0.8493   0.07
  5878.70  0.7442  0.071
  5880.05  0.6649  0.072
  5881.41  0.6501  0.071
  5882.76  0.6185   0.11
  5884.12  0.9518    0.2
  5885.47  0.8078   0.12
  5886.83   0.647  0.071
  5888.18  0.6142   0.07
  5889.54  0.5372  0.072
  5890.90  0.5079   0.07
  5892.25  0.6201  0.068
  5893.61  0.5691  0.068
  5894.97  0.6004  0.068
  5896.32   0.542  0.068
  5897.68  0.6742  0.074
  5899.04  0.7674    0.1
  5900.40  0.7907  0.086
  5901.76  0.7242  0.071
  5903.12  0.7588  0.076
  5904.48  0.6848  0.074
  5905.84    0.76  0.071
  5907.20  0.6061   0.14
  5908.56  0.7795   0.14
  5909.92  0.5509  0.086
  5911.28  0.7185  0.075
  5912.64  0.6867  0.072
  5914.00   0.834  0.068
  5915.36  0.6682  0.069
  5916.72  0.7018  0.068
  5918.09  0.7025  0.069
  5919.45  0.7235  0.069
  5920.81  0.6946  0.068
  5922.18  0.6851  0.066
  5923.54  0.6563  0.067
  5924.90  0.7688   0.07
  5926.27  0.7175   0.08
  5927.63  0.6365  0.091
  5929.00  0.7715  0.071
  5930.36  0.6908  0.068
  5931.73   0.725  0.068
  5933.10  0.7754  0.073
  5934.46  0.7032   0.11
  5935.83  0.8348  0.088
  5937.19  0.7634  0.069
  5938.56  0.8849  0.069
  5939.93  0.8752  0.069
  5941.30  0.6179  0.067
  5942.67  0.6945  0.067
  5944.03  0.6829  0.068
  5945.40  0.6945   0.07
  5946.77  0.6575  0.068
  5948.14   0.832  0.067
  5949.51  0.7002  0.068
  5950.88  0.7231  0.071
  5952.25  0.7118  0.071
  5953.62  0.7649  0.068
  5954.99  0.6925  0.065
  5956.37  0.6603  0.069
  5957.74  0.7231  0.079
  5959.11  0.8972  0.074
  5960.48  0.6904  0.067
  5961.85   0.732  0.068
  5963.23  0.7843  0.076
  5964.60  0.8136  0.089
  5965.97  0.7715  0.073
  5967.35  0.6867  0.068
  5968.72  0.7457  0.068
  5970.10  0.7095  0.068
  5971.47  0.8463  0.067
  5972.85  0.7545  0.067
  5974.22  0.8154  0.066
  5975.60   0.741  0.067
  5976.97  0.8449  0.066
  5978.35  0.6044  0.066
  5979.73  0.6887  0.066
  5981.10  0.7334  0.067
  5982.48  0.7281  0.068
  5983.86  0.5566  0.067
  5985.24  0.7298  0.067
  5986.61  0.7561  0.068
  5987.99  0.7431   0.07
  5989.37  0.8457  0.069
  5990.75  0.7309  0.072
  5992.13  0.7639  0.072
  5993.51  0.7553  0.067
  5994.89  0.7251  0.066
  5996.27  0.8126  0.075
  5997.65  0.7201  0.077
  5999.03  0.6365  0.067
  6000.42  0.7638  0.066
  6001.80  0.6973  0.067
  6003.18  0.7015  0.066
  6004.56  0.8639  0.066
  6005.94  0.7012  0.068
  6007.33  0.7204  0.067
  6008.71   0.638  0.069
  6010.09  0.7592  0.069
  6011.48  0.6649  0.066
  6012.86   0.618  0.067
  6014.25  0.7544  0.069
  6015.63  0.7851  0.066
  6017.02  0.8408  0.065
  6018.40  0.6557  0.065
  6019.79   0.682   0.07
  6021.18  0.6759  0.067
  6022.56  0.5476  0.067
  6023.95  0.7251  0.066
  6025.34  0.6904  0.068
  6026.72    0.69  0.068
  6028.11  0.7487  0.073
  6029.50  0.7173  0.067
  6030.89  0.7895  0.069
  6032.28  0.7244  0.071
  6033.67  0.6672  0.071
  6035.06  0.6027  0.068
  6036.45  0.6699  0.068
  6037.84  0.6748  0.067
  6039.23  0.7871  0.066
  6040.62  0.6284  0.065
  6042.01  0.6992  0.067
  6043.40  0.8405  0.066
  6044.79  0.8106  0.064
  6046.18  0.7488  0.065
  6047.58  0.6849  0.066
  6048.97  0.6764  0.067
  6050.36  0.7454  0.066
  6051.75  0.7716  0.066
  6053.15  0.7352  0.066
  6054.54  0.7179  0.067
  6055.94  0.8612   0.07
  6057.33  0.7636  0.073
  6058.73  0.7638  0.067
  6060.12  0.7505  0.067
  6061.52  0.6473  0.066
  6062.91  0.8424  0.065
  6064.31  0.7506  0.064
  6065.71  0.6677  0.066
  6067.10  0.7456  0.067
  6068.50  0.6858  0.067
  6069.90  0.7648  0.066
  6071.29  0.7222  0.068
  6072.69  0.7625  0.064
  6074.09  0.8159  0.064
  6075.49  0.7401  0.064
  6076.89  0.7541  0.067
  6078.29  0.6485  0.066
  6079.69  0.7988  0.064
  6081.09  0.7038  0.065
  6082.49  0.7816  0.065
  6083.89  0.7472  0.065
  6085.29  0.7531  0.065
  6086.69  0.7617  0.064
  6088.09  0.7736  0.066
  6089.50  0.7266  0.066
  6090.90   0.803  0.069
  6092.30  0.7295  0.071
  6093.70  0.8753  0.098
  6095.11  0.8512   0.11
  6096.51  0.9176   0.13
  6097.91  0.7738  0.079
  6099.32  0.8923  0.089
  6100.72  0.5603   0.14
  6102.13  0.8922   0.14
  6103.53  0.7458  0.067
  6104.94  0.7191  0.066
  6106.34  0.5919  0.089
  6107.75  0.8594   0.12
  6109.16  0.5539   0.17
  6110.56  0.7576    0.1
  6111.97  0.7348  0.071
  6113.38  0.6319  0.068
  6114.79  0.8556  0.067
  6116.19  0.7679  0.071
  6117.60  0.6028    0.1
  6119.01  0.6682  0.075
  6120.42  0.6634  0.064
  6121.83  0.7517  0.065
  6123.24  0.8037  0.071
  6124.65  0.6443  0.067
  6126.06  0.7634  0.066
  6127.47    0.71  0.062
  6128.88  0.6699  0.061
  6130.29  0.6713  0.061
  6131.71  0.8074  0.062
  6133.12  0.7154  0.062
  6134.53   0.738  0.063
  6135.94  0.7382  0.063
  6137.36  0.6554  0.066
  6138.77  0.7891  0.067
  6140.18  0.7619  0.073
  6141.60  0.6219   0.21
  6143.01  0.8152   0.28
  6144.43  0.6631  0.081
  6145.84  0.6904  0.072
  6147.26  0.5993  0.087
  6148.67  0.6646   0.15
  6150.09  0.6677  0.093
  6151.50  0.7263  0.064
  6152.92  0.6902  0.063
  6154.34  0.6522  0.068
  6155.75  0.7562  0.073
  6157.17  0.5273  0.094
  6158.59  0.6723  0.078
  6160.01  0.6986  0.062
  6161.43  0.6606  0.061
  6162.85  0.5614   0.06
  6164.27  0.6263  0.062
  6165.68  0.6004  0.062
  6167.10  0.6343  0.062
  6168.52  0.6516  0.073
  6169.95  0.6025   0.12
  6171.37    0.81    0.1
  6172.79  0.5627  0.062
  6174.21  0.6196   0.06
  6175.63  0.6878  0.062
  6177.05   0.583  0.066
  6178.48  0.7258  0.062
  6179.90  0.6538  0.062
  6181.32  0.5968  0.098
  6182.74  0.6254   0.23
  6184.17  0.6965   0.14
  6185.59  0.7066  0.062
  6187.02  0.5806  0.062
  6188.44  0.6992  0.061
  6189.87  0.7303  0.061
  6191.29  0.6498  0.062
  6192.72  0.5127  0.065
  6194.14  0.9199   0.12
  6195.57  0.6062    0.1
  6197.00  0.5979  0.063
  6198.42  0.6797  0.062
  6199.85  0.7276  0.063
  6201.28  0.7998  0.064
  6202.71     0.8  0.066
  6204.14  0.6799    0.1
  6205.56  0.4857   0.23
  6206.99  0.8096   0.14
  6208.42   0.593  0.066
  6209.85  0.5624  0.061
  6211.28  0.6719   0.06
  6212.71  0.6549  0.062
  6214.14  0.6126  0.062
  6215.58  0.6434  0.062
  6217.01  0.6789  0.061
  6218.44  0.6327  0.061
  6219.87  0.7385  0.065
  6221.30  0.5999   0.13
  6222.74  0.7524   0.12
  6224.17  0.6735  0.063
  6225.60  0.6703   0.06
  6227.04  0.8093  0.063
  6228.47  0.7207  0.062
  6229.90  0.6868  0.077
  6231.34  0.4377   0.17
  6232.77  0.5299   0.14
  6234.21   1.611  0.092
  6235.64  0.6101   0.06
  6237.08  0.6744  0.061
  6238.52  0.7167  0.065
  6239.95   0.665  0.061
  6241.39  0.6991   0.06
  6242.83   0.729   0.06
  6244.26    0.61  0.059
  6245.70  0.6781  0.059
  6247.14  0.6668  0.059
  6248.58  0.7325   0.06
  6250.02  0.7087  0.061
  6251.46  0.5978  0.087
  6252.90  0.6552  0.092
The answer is 0.02 mag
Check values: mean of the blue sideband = 0.752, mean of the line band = 0.741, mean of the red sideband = 0.758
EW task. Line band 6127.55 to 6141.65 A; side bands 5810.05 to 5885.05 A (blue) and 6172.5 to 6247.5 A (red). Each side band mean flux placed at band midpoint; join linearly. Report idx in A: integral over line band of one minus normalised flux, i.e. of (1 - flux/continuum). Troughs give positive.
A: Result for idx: -0.5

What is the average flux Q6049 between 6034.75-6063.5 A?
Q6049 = 0.736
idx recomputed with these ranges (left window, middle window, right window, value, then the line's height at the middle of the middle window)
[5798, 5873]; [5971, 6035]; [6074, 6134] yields 2.1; 0.748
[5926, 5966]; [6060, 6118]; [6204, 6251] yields -2.9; 0.714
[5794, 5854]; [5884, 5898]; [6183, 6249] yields 2.3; 0.755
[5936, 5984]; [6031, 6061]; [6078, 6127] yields 0.6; 0.744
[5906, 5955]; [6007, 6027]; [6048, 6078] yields 1.1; 0.737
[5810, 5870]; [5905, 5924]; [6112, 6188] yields 0.8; 0.729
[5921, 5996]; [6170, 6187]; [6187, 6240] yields 1.0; 0.698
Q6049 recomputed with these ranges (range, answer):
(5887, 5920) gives 0.671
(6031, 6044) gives 0.702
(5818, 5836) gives 0.744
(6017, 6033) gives 0.702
